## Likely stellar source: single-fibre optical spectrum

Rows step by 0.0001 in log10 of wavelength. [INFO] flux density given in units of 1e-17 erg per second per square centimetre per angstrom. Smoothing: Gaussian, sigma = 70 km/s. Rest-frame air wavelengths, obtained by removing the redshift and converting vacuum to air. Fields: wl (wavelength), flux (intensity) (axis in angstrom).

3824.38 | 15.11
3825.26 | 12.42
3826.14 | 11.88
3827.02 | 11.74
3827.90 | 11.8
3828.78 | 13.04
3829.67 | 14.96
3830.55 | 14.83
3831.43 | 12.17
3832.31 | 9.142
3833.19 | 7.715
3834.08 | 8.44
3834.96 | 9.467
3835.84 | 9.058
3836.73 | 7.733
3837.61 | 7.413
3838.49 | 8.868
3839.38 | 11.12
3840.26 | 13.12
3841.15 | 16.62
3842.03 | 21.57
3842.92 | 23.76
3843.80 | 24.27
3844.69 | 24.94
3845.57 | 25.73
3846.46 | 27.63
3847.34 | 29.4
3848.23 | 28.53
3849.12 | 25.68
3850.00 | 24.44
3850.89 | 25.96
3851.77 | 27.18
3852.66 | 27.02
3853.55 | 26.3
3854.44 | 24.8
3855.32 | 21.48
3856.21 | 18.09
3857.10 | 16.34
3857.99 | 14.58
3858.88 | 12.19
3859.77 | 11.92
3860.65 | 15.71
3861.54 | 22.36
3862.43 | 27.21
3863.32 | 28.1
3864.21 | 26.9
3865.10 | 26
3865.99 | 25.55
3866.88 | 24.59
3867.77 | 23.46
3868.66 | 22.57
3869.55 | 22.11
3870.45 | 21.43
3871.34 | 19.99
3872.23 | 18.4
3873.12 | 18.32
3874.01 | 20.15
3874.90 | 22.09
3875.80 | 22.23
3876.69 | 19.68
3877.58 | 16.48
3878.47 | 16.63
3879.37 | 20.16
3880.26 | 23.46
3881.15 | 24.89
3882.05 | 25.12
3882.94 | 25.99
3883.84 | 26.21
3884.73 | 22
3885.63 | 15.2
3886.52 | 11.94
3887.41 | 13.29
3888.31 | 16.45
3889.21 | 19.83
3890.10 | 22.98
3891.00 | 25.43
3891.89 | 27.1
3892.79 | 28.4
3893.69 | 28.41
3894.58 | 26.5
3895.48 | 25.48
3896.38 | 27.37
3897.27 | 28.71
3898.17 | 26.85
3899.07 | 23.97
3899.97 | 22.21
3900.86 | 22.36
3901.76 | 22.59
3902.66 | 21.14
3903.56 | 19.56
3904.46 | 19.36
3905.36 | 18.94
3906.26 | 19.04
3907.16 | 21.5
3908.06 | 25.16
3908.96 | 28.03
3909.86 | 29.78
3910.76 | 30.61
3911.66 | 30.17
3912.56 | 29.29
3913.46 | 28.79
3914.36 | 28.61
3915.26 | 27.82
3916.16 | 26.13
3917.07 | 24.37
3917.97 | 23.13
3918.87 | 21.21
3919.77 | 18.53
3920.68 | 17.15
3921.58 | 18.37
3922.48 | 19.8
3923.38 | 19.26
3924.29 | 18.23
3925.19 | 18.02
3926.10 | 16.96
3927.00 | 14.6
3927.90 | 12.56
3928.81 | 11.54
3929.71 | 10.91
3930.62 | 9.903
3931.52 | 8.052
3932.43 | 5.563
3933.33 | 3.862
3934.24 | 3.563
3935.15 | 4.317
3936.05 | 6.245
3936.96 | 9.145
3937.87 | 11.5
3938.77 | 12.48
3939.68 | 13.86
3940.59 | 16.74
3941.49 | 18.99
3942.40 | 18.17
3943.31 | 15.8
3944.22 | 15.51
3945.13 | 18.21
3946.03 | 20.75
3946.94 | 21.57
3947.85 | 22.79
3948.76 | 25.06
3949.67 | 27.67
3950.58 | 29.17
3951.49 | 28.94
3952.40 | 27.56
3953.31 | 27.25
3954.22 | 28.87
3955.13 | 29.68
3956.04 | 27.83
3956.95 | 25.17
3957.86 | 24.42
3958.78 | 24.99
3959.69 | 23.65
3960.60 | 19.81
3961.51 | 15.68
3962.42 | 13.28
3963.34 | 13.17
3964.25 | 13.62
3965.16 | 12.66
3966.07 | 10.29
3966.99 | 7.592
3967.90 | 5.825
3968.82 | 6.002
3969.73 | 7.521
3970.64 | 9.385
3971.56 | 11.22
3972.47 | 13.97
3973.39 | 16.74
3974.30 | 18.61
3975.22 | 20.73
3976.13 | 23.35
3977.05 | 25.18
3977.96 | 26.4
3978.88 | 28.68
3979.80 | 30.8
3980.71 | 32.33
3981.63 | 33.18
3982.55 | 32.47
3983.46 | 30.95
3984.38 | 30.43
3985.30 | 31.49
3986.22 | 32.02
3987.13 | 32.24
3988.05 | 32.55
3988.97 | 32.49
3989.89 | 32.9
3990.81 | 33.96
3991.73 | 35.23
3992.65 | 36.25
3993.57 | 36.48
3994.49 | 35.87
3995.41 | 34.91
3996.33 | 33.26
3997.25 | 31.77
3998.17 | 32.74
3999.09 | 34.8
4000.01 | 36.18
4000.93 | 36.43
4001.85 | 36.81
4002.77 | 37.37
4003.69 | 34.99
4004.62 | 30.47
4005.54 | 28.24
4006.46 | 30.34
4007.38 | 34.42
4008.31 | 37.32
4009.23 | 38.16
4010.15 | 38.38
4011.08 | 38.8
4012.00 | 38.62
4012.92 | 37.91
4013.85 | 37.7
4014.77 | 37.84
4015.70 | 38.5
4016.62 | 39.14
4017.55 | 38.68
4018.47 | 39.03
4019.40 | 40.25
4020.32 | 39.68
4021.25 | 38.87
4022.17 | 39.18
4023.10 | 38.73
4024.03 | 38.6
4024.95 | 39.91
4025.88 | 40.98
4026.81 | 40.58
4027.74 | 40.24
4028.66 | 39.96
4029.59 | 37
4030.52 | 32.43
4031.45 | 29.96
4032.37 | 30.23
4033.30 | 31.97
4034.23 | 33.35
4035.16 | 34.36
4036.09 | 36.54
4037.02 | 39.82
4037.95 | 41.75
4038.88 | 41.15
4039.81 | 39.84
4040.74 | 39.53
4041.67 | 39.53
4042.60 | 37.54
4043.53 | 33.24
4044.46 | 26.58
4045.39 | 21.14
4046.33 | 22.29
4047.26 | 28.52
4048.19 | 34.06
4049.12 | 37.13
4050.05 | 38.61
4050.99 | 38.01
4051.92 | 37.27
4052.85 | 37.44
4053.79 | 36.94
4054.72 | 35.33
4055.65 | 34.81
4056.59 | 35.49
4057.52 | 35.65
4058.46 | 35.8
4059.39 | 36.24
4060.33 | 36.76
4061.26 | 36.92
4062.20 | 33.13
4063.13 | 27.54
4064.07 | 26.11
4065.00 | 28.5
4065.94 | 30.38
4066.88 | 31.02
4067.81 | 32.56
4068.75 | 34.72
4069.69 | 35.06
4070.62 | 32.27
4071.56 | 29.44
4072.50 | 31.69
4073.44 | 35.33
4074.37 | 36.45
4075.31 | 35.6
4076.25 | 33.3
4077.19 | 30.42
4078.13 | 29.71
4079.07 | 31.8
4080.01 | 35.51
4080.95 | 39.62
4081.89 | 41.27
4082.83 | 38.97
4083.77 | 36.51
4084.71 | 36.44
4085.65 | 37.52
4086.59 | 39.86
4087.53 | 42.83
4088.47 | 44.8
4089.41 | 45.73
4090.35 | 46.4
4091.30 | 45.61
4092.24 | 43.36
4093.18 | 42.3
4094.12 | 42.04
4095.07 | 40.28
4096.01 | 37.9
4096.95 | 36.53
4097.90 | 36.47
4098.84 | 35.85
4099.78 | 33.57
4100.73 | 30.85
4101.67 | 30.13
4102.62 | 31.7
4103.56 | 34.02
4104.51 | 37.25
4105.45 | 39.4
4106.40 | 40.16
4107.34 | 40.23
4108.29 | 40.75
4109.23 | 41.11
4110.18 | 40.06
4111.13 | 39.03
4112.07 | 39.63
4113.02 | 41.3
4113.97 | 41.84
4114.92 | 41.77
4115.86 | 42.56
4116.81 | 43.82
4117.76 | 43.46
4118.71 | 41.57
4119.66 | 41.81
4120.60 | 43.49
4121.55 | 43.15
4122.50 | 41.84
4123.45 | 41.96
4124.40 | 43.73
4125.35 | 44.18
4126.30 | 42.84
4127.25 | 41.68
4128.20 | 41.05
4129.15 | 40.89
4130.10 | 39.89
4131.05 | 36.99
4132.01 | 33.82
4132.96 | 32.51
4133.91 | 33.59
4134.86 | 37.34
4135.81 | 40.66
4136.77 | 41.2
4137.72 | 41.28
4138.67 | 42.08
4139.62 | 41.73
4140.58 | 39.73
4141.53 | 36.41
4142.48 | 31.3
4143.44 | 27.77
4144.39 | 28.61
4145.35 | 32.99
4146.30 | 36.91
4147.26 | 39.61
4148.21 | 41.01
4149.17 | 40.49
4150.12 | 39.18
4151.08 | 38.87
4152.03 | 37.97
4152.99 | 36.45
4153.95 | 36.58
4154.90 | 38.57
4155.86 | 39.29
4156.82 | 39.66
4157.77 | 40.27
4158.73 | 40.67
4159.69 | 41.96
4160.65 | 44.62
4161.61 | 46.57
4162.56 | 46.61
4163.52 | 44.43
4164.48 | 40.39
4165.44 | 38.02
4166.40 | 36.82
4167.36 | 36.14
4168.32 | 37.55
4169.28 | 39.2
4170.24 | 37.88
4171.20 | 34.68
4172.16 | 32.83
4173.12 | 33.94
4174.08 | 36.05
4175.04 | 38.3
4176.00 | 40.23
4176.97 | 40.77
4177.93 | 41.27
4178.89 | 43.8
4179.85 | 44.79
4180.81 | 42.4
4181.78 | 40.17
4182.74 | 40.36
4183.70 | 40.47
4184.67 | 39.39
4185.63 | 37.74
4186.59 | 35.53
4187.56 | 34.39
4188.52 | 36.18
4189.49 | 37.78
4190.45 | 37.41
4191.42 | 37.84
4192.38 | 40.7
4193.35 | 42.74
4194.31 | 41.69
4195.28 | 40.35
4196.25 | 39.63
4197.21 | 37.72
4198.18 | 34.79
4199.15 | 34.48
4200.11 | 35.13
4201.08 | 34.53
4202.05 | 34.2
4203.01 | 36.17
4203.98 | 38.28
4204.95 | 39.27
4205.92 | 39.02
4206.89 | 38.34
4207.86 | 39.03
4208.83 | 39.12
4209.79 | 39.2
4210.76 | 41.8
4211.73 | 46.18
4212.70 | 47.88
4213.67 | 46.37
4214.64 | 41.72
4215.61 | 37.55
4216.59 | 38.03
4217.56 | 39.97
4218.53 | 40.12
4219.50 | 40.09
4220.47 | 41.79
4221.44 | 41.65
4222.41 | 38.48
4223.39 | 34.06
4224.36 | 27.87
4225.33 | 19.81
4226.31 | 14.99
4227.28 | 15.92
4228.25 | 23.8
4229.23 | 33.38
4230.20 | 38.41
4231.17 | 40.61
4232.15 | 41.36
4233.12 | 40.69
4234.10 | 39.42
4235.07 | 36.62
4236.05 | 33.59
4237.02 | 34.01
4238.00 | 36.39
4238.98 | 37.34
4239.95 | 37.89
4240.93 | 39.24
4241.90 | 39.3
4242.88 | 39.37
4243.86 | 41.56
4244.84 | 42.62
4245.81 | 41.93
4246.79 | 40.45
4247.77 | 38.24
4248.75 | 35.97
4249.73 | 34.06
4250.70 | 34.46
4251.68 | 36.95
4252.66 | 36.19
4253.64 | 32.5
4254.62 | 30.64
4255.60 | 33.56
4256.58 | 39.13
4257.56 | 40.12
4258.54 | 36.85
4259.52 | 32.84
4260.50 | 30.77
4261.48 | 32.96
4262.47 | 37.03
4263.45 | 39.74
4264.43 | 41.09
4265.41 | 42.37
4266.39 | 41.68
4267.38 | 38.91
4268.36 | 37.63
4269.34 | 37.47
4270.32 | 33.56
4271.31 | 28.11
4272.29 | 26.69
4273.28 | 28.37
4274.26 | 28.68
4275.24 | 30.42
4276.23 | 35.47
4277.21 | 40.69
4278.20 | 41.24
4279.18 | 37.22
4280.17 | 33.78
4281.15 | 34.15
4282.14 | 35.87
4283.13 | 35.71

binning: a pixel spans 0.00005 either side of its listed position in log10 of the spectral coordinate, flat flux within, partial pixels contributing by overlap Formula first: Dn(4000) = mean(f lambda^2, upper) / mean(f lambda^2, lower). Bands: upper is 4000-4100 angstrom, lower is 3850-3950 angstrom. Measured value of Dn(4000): 1.9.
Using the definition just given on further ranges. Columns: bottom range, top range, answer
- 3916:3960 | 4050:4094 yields 2.11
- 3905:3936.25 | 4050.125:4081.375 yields 1.96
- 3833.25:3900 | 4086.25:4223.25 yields 2.15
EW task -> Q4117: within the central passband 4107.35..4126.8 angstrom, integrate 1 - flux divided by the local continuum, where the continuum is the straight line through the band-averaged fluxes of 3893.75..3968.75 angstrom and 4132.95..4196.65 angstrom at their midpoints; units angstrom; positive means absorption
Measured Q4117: -3.95 angstrom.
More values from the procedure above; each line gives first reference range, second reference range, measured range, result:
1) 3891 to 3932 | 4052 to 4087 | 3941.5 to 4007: 4.5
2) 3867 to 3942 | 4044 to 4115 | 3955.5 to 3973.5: 7.2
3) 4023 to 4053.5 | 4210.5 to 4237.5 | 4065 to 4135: -4.6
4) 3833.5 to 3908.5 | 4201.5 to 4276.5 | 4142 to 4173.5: -4.8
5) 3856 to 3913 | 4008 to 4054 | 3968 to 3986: 5.2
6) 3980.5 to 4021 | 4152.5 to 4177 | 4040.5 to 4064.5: 1.7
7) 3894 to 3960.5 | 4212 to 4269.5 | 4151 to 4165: -3.6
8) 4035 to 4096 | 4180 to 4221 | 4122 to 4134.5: -0.7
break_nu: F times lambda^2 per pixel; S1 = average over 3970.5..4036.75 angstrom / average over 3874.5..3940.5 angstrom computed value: 1.8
